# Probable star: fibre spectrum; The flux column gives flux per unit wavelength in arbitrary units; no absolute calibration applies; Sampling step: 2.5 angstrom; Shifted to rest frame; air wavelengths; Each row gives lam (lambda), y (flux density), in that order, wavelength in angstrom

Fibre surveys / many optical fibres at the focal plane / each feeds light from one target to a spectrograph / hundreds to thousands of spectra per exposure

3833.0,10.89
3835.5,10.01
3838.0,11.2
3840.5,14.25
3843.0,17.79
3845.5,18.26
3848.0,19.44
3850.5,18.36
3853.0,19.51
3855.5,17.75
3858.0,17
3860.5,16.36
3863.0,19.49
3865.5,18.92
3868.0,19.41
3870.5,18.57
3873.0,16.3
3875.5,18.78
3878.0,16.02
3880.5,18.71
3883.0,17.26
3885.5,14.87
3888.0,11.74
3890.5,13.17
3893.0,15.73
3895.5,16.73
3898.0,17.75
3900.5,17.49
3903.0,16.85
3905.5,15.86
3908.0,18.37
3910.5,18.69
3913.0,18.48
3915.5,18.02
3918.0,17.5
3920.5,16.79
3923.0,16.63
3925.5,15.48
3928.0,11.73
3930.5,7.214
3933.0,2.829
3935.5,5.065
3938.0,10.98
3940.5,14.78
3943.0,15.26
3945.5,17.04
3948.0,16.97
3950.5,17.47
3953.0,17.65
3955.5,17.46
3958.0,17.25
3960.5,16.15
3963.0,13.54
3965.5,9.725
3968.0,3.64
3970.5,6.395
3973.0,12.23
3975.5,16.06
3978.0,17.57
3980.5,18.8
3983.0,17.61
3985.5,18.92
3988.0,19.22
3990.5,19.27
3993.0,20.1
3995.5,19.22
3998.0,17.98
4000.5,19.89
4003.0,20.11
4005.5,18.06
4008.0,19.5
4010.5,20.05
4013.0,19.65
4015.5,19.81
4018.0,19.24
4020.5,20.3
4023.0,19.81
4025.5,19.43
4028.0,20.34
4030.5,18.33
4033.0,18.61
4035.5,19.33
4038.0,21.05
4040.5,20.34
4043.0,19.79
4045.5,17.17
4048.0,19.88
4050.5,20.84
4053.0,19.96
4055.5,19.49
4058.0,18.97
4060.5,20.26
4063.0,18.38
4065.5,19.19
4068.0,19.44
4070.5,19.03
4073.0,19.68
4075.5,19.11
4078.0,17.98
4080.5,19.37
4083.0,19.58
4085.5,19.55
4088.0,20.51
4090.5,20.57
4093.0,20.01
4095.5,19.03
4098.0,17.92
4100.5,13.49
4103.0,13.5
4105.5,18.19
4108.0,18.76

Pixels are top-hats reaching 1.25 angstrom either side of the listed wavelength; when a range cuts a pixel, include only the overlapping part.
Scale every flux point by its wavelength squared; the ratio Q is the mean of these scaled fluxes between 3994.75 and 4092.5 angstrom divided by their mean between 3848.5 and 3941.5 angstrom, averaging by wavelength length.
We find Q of 1.33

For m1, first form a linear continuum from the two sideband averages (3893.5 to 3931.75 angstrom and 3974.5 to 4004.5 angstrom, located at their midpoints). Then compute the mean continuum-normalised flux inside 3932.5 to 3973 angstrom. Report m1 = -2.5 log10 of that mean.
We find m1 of 0.34 mag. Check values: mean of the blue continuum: 16.2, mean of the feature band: 12.8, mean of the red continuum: 18.7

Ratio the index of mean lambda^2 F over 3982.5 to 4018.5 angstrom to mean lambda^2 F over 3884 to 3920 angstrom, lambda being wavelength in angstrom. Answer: 1.23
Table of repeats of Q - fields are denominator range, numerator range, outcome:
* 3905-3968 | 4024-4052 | 1.43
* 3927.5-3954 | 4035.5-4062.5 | 1.67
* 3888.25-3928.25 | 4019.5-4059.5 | 1.26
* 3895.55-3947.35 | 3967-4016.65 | 1.22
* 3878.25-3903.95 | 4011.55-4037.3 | 1.30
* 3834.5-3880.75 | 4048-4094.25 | 1.27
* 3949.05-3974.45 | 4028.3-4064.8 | 1.54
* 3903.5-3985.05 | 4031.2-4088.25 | 1.43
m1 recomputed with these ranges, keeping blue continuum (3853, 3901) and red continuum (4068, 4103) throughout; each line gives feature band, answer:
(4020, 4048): -0.068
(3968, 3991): 0.158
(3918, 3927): 0.067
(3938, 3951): 0.121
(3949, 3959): 0.012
